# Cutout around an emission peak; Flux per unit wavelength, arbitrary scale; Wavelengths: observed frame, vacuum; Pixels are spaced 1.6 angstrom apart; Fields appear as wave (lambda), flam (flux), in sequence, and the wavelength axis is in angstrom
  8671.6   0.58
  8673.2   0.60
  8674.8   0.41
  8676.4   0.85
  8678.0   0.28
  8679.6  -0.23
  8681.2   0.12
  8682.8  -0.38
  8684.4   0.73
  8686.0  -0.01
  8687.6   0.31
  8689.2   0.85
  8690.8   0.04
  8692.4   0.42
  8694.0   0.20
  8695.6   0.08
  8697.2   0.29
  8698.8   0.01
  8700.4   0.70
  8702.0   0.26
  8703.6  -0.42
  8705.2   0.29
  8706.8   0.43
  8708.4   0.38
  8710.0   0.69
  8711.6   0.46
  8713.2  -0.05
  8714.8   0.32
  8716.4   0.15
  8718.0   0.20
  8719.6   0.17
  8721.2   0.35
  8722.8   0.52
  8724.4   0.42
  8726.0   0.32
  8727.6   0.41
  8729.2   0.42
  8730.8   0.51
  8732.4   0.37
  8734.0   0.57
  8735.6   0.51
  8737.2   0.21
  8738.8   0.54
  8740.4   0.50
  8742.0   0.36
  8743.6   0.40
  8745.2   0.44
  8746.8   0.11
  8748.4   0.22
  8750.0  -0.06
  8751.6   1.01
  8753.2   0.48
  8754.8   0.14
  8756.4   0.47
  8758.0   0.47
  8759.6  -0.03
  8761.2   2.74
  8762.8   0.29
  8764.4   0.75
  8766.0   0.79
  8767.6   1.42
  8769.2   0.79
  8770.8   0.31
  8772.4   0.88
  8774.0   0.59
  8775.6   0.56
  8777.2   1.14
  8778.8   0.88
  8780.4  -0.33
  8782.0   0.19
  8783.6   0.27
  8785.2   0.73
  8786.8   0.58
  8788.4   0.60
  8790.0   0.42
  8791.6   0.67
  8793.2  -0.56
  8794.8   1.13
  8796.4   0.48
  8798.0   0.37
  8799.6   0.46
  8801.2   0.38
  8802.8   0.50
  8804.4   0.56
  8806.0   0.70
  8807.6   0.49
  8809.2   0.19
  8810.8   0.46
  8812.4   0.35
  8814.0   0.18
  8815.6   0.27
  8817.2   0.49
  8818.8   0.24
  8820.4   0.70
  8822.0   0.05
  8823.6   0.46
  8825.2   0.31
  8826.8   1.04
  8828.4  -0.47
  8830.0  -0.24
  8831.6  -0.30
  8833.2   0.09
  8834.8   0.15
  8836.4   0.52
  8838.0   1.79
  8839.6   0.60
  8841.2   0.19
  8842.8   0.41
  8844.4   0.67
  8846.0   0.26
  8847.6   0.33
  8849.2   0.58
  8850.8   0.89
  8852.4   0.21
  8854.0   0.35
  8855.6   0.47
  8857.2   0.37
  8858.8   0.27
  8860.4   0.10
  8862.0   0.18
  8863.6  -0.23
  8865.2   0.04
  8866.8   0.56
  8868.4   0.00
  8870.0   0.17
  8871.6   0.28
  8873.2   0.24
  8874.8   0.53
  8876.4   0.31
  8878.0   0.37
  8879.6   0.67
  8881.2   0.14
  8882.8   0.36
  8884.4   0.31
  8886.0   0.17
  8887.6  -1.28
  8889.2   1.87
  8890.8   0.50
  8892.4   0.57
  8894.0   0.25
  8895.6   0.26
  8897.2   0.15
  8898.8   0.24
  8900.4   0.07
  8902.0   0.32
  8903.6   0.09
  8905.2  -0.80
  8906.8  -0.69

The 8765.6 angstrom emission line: Mg II 2798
